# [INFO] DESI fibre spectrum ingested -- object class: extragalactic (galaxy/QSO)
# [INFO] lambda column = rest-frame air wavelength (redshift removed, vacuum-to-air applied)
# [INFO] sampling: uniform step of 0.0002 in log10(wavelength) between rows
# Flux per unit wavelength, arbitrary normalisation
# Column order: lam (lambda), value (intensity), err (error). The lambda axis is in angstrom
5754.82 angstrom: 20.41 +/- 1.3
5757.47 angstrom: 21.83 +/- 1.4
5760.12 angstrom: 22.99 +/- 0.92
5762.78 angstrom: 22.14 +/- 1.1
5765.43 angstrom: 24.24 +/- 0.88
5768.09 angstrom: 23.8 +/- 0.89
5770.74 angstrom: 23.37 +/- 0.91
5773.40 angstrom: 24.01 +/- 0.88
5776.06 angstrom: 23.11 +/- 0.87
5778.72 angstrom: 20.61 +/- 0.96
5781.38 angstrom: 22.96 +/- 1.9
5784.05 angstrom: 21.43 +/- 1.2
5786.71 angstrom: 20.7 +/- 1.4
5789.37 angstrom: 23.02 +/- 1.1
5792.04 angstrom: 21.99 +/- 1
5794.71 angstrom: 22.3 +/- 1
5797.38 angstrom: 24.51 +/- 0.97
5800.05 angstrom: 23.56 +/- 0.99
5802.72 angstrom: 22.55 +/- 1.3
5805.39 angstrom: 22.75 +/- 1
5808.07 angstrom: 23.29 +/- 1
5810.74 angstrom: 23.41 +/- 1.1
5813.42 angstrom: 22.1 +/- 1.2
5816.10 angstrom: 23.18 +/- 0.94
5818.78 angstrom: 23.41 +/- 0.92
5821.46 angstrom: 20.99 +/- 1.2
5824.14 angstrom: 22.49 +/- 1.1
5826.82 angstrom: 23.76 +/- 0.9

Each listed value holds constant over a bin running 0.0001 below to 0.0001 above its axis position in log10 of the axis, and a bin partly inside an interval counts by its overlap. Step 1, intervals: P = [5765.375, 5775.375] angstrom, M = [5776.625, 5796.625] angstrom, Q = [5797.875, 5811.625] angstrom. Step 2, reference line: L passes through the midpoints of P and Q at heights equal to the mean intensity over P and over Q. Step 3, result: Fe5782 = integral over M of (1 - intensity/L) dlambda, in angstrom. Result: 1.28 angstrom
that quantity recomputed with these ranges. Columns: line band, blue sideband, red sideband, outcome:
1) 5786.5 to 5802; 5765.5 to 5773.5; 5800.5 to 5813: 0.3 angstrom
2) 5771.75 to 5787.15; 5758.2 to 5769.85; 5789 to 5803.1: 0.6 angstrom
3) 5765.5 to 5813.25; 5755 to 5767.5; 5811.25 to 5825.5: -0.5 angstrom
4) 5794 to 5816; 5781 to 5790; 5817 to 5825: -1.0 angstrom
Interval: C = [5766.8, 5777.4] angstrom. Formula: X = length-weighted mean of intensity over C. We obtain 23.6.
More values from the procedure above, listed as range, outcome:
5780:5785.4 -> 22.2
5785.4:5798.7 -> 22.5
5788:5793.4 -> 22.5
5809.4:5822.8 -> 22.6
